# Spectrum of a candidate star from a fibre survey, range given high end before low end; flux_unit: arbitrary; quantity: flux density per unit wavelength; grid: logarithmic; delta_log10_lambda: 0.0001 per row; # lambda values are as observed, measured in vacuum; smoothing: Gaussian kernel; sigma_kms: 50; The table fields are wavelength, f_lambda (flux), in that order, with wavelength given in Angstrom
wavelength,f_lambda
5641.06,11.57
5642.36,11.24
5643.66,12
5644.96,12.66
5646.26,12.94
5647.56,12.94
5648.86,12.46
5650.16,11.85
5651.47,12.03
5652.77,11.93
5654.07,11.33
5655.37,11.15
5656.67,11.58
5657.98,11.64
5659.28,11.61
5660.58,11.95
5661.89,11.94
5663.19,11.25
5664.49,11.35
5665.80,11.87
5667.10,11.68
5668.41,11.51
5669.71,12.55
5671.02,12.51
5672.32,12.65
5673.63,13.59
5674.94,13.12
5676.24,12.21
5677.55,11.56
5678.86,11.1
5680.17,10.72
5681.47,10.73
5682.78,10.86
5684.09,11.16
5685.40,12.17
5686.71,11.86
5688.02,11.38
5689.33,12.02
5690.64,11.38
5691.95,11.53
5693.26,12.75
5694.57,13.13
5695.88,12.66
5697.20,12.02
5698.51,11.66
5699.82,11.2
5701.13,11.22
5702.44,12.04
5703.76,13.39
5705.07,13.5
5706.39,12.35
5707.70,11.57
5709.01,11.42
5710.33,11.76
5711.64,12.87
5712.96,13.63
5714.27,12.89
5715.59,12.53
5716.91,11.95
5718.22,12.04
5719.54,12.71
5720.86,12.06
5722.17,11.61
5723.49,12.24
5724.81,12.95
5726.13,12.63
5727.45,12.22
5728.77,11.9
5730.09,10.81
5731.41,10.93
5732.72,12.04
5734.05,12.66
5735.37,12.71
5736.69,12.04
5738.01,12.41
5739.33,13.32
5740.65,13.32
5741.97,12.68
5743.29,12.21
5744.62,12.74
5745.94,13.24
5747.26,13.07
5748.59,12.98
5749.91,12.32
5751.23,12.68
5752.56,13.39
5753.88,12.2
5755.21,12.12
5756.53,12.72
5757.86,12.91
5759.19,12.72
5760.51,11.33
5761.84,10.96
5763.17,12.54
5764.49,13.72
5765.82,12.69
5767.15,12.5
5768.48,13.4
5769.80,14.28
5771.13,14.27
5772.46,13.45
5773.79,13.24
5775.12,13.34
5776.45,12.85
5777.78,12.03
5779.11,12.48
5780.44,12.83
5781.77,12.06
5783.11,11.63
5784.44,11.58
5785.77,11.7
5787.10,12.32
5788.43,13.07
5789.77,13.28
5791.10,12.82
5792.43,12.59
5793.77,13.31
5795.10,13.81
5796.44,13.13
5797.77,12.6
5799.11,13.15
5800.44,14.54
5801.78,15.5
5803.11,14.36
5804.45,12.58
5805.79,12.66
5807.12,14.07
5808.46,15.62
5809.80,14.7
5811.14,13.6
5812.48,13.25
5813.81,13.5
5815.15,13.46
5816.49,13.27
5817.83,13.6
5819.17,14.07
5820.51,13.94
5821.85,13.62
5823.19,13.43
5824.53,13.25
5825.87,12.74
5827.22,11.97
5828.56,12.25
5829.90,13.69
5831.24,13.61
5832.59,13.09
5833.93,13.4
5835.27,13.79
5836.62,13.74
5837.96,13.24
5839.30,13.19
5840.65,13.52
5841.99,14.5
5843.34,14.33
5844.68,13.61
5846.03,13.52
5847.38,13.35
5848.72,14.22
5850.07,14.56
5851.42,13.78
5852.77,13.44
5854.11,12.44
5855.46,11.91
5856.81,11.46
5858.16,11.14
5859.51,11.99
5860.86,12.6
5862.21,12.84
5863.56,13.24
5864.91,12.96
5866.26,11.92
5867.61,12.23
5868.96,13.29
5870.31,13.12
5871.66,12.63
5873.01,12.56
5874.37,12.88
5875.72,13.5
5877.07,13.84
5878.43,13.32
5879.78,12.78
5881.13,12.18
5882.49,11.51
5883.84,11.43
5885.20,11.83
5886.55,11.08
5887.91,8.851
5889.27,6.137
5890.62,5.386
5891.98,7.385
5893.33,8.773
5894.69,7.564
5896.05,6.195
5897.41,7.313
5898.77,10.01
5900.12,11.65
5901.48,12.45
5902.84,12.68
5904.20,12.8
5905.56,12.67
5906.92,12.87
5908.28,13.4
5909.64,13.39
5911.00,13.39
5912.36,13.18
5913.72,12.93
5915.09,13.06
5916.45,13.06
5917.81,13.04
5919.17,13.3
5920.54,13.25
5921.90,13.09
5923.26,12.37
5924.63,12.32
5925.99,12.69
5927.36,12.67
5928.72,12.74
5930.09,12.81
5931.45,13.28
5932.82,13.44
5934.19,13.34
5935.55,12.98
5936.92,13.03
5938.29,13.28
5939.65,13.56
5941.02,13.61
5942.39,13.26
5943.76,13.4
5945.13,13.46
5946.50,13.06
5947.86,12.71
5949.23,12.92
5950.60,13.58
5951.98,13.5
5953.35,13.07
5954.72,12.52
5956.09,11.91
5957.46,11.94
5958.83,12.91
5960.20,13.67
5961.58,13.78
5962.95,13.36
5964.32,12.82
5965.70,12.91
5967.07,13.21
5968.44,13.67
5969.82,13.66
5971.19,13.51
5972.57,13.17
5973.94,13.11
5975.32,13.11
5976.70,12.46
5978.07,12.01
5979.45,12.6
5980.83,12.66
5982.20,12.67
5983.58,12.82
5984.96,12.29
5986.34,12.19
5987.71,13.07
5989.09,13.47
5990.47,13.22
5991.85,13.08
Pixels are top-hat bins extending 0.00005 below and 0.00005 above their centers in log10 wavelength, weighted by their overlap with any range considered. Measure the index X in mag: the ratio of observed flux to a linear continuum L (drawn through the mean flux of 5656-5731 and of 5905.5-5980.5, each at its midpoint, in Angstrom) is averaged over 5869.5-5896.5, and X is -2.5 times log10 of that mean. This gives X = 0.195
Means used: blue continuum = 12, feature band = 10.7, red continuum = 13.1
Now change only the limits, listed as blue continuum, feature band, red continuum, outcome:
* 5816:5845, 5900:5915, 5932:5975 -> 0.03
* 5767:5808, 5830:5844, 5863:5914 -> -0.11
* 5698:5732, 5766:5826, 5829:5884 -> -0.05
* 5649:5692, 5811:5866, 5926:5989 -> -0.06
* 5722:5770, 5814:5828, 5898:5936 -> -0.06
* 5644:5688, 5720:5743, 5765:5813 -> 0.03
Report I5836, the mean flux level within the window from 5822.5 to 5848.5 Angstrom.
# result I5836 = 13.4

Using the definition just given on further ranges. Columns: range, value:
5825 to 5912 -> 12.1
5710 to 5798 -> 12.6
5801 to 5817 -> 13.9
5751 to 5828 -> 13.1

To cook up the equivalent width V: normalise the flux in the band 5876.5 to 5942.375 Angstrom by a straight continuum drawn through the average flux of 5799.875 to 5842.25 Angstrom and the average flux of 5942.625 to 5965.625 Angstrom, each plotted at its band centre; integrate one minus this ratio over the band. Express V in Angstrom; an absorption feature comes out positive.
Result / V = 6.8 Angstrom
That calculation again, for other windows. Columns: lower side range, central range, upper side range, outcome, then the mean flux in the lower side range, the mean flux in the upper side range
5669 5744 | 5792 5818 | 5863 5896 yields -4.68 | 12.2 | 11.2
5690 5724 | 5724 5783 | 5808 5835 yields 0.57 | 12.2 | 13.5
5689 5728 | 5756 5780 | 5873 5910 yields -2.11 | 12.3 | 10.9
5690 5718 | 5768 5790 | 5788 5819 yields 0.77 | 12.3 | 13.6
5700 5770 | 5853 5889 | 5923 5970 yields 1.72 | 12.5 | 13.1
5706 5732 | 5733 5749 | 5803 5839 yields -0.41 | 12.2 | 13.5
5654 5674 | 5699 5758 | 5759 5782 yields 0.29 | 11.9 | 12.8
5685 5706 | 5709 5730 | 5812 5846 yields 0.05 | 12.1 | 13.4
